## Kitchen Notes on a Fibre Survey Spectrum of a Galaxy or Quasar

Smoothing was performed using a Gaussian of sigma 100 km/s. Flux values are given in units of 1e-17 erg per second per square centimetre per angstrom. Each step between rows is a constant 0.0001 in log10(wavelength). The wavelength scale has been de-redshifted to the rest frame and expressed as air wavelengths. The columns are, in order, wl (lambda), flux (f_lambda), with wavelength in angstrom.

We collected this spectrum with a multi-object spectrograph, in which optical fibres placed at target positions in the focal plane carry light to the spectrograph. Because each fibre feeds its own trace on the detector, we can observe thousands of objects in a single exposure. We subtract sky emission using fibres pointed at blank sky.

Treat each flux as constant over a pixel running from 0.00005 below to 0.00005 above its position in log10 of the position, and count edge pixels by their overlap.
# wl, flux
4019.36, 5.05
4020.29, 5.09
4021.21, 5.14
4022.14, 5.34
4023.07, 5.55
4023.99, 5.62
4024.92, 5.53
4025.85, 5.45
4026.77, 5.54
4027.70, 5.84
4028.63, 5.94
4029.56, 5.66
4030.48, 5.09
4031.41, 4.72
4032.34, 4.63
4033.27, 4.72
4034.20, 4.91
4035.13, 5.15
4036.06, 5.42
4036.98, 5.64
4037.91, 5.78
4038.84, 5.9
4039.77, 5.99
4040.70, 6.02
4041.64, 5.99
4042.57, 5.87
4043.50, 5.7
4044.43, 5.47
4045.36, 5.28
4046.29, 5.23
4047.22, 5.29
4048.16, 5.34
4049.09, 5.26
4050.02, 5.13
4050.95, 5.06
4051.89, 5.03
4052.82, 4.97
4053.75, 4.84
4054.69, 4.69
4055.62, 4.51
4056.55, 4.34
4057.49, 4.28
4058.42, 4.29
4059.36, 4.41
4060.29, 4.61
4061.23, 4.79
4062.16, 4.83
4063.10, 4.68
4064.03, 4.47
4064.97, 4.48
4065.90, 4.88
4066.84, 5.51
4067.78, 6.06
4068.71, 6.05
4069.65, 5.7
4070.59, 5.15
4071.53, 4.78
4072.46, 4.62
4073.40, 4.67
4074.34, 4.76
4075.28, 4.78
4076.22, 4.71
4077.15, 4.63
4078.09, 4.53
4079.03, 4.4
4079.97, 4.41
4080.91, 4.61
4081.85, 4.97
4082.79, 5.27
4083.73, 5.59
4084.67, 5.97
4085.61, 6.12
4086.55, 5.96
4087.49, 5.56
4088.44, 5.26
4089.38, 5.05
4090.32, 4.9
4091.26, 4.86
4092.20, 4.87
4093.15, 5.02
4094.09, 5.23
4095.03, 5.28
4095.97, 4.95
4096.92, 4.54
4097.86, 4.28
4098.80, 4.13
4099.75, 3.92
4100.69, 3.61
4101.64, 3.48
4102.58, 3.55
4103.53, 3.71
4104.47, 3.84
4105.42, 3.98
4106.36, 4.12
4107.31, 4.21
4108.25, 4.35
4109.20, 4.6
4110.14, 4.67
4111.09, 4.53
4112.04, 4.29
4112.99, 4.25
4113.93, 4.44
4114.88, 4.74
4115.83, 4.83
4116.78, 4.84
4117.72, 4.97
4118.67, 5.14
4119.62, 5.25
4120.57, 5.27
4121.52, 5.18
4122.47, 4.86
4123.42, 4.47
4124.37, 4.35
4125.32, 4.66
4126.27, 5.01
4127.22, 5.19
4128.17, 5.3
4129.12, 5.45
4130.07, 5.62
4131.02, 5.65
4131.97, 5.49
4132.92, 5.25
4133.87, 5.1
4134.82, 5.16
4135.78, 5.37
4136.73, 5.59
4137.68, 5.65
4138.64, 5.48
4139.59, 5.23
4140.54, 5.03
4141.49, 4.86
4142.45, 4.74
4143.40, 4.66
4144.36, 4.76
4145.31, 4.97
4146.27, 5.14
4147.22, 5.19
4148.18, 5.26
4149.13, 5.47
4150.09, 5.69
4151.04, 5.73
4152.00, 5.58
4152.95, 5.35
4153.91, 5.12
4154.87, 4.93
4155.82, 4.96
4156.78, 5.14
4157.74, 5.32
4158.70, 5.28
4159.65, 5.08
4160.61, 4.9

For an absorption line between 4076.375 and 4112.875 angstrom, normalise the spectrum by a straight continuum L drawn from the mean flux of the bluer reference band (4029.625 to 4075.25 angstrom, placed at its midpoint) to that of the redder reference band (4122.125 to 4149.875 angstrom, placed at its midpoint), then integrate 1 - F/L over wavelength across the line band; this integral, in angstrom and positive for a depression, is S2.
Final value 3.3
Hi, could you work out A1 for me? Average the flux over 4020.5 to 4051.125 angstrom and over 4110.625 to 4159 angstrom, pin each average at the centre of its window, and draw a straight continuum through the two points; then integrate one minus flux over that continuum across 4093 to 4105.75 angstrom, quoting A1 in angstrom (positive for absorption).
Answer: 2.4 angstrom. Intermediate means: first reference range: 5.43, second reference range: 5.09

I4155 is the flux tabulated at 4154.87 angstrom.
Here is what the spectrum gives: 4.93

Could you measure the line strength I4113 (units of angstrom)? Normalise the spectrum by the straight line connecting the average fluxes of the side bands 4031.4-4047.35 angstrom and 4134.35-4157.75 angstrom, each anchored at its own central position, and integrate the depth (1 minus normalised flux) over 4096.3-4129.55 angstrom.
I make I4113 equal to 4.8 angstrom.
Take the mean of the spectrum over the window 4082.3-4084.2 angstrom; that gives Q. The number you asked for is 5.43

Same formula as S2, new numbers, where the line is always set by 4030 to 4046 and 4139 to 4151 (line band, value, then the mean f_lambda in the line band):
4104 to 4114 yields 1.8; 4.29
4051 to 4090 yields 2.7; 4.96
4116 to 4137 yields 0.1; 5.14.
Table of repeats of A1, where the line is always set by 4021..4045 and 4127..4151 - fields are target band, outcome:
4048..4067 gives 2.4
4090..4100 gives 1.1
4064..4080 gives 1.4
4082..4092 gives -0.1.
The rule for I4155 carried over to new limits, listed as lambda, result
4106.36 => 4.12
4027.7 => 5.84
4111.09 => 4.53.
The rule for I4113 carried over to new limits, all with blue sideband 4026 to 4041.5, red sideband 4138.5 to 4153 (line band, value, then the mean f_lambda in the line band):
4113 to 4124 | 0.79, 4.88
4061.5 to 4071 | 0.35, 5.17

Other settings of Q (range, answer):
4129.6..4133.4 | 5.51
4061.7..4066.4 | 4.67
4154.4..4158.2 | 5.09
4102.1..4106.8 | 3.84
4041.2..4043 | 5.93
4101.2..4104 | 3.58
